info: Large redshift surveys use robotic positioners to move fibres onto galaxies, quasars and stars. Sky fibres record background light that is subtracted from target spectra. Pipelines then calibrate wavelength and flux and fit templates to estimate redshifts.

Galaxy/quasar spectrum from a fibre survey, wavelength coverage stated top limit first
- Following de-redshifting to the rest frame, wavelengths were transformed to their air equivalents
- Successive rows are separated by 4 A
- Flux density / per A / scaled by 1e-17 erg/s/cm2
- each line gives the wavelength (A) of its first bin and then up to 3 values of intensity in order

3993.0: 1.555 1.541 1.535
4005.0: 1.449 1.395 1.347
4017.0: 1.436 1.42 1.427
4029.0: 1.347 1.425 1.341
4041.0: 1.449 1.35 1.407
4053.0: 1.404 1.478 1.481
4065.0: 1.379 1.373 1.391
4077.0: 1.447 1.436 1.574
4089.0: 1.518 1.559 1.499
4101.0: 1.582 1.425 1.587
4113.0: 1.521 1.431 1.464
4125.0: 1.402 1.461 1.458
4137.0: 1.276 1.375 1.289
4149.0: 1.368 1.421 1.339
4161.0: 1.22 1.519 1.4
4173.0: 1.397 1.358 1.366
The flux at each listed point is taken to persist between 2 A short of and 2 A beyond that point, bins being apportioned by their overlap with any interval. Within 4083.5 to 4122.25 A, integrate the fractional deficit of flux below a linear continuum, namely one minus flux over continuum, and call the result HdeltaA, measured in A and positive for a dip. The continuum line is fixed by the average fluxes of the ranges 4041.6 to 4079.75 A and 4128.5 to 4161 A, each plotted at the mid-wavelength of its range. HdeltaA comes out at -3.6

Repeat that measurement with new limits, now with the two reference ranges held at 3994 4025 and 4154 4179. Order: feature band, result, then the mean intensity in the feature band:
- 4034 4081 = 0.5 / 1.41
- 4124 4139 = -0.1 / 1.4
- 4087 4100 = -1.1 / 1.53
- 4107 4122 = -1.1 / 1.5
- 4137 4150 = 0.5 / 1.33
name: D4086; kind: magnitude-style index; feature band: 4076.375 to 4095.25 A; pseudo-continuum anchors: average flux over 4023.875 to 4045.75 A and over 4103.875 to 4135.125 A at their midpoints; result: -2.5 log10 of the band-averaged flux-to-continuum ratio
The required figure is -0.05 mag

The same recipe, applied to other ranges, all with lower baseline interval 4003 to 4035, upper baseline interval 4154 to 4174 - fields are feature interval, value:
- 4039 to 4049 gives 0.000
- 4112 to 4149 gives -0.016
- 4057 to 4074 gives -0.015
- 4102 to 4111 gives -0.095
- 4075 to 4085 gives -0.057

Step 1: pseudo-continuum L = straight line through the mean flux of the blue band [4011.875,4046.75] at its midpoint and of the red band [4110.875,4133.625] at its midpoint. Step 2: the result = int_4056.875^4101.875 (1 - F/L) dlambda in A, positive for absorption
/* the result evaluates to -1.4 A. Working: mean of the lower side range 1.4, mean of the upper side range 1.46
